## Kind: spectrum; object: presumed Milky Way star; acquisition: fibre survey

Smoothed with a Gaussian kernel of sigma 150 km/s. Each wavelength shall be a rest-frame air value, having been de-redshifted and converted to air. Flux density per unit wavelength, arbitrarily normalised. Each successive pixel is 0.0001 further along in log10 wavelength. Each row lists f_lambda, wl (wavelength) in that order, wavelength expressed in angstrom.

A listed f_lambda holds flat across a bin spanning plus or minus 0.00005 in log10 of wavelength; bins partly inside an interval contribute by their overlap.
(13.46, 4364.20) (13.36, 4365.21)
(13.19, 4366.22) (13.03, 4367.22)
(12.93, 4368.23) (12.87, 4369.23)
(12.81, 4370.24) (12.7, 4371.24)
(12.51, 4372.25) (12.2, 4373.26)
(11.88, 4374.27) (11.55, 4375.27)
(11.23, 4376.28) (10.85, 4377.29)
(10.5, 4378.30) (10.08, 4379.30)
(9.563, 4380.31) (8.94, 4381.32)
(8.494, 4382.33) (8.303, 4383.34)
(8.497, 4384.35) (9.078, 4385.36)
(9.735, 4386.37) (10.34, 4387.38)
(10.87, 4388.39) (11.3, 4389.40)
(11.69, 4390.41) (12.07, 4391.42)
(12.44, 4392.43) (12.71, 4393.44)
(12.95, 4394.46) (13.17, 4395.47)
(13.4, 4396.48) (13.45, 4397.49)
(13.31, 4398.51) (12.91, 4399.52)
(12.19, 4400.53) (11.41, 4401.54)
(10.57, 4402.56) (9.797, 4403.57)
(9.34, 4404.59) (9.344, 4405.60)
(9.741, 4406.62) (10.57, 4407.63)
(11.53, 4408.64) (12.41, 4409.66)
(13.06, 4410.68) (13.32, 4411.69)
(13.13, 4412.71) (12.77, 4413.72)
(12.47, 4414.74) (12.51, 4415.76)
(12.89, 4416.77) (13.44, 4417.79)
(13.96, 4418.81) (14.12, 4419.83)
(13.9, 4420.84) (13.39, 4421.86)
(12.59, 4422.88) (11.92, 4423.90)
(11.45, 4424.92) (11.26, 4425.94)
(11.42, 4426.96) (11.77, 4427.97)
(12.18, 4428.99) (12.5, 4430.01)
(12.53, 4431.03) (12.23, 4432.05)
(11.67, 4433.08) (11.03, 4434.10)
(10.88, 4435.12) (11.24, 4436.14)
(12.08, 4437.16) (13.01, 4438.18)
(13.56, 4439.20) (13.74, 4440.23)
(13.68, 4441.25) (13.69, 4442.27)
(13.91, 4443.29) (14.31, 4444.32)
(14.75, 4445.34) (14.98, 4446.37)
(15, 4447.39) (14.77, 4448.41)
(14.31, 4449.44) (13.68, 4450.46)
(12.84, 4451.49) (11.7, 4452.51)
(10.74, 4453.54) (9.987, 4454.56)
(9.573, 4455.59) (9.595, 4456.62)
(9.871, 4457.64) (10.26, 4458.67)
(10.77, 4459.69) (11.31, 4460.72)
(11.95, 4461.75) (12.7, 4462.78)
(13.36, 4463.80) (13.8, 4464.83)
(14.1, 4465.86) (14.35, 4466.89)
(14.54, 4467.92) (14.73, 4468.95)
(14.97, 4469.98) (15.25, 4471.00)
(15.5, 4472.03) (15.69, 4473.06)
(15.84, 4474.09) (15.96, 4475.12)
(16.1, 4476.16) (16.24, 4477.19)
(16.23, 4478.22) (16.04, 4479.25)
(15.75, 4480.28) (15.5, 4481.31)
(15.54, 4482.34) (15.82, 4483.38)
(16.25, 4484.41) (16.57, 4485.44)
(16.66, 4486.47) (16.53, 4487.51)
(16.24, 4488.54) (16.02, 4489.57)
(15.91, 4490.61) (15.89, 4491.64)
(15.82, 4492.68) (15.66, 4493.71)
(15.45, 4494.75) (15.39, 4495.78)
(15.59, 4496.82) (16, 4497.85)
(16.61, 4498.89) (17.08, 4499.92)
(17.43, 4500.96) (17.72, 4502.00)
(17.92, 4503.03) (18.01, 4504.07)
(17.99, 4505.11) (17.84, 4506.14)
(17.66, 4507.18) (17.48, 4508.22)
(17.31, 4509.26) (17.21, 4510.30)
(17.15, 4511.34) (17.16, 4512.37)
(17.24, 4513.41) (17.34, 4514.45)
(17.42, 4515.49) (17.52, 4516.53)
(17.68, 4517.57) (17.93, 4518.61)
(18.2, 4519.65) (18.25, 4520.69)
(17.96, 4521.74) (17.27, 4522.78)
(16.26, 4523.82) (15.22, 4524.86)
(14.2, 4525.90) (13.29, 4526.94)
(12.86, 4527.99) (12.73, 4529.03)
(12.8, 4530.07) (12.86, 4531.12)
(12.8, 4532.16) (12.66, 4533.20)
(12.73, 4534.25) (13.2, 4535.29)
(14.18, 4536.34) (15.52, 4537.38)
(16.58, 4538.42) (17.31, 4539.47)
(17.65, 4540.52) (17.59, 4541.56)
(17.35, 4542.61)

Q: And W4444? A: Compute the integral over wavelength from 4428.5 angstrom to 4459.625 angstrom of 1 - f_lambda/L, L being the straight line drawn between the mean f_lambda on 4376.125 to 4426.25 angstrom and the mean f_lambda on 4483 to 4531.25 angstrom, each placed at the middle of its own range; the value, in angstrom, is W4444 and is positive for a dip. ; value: 2.5 angstrom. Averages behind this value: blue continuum 11.6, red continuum 16.4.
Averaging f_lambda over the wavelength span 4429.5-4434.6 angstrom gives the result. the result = 12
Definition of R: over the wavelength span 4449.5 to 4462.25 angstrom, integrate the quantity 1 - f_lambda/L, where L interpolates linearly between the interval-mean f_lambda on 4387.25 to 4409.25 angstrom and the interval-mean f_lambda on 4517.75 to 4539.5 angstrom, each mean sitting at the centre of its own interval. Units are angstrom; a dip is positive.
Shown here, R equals 1.9 angstrom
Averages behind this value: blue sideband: 11.6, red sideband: 15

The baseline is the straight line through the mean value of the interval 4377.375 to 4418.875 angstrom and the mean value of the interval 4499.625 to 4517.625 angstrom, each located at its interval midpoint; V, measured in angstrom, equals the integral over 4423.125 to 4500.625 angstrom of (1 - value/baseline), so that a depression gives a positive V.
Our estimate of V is 5.4 angstrom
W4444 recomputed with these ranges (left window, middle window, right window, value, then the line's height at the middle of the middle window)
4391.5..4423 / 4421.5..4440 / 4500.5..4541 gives 1.5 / 13.1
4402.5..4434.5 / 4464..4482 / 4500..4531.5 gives -0.8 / 14.6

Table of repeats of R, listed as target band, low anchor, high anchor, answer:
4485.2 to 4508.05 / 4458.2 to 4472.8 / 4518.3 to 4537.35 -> -4.1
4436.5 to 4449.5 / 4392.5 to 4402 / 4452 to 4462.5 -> -3.3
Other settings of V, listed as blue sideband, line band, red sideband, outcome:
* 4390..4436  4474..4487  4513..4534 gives -1.6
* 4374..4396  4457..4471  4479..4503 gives 1.8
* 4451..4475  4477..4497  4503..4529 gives -1.8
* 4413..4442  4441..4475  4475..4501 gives 2.5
